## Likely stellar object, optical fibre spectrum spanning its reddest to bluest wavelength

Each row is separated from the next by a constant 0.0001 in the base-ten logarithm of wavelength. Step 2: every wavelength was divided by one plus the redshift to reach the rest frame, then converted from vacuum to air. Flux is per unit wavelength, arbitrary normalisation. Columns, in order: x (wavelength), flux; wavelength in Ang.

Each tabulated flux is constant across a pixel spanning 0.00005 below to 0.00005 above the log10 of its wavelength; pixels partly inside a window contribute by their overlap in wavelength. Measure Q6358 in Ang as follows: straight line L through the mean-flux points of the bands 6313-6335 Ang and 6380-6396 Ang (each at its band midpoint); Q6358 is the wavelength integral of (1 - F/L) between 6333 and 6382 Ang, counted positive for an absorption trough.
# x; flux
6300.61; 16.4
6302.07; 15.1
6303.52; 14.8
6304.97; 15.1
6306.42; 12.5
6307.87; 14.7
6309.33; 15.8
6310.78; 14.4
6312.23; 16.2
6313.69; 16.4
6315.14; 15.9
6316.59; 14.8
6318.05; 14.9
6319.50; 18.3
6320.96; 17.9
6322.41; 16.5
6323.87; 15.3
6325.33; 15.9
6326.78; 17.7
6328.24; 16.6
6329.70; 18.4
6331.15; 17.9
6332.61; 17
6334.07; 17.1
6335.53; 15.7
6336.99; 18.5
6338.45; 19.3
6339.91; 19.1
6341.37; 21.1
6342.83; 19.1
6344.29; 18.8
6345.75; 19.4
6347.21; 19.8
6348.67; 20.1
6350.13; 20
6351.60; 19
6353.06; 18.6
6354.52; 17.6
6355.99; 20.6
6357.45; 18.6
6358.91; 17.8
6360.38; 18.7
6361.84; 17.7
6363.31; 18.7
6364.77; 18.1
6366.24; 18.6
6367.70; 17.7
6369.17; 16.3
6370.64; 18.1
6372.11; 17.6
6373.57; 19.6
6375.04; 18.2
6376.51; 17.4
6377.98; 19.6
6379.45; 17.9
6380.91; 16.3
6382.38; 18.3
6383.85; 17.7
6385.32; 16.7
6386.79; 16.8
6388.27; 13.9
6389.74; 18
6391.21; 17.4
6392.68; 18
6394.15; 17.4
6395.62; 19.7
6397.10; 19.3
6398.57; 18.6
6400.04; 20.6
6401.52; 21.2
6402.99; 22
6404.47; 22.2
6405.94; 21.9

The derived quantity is -4.3 Ang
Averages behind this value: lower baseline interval 16.7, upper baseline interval 17.3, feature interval 18.5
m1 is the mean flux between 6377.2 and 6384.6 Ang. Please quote 18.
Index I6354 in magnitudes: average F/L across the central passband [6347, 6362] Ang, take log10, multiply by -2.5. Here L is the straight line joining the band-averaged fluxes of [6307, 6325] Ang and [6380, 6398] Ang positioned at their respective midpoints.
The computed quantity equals -0.137 mag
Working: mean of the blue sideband 15.9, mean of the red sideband 17.5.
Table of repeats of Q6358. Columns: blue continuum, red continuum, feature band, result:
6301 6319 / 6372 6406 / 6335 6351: -2.6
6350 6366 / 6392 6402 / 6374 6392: 1.5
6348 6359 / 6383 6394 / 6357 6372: 0.4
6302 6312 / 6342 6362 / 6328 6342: -0.6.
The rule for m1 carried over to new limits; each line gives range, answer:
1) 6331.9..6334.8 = 17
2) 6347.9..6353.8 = 19.4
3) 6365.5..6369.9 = 17.5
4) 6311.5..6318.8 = 15.7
